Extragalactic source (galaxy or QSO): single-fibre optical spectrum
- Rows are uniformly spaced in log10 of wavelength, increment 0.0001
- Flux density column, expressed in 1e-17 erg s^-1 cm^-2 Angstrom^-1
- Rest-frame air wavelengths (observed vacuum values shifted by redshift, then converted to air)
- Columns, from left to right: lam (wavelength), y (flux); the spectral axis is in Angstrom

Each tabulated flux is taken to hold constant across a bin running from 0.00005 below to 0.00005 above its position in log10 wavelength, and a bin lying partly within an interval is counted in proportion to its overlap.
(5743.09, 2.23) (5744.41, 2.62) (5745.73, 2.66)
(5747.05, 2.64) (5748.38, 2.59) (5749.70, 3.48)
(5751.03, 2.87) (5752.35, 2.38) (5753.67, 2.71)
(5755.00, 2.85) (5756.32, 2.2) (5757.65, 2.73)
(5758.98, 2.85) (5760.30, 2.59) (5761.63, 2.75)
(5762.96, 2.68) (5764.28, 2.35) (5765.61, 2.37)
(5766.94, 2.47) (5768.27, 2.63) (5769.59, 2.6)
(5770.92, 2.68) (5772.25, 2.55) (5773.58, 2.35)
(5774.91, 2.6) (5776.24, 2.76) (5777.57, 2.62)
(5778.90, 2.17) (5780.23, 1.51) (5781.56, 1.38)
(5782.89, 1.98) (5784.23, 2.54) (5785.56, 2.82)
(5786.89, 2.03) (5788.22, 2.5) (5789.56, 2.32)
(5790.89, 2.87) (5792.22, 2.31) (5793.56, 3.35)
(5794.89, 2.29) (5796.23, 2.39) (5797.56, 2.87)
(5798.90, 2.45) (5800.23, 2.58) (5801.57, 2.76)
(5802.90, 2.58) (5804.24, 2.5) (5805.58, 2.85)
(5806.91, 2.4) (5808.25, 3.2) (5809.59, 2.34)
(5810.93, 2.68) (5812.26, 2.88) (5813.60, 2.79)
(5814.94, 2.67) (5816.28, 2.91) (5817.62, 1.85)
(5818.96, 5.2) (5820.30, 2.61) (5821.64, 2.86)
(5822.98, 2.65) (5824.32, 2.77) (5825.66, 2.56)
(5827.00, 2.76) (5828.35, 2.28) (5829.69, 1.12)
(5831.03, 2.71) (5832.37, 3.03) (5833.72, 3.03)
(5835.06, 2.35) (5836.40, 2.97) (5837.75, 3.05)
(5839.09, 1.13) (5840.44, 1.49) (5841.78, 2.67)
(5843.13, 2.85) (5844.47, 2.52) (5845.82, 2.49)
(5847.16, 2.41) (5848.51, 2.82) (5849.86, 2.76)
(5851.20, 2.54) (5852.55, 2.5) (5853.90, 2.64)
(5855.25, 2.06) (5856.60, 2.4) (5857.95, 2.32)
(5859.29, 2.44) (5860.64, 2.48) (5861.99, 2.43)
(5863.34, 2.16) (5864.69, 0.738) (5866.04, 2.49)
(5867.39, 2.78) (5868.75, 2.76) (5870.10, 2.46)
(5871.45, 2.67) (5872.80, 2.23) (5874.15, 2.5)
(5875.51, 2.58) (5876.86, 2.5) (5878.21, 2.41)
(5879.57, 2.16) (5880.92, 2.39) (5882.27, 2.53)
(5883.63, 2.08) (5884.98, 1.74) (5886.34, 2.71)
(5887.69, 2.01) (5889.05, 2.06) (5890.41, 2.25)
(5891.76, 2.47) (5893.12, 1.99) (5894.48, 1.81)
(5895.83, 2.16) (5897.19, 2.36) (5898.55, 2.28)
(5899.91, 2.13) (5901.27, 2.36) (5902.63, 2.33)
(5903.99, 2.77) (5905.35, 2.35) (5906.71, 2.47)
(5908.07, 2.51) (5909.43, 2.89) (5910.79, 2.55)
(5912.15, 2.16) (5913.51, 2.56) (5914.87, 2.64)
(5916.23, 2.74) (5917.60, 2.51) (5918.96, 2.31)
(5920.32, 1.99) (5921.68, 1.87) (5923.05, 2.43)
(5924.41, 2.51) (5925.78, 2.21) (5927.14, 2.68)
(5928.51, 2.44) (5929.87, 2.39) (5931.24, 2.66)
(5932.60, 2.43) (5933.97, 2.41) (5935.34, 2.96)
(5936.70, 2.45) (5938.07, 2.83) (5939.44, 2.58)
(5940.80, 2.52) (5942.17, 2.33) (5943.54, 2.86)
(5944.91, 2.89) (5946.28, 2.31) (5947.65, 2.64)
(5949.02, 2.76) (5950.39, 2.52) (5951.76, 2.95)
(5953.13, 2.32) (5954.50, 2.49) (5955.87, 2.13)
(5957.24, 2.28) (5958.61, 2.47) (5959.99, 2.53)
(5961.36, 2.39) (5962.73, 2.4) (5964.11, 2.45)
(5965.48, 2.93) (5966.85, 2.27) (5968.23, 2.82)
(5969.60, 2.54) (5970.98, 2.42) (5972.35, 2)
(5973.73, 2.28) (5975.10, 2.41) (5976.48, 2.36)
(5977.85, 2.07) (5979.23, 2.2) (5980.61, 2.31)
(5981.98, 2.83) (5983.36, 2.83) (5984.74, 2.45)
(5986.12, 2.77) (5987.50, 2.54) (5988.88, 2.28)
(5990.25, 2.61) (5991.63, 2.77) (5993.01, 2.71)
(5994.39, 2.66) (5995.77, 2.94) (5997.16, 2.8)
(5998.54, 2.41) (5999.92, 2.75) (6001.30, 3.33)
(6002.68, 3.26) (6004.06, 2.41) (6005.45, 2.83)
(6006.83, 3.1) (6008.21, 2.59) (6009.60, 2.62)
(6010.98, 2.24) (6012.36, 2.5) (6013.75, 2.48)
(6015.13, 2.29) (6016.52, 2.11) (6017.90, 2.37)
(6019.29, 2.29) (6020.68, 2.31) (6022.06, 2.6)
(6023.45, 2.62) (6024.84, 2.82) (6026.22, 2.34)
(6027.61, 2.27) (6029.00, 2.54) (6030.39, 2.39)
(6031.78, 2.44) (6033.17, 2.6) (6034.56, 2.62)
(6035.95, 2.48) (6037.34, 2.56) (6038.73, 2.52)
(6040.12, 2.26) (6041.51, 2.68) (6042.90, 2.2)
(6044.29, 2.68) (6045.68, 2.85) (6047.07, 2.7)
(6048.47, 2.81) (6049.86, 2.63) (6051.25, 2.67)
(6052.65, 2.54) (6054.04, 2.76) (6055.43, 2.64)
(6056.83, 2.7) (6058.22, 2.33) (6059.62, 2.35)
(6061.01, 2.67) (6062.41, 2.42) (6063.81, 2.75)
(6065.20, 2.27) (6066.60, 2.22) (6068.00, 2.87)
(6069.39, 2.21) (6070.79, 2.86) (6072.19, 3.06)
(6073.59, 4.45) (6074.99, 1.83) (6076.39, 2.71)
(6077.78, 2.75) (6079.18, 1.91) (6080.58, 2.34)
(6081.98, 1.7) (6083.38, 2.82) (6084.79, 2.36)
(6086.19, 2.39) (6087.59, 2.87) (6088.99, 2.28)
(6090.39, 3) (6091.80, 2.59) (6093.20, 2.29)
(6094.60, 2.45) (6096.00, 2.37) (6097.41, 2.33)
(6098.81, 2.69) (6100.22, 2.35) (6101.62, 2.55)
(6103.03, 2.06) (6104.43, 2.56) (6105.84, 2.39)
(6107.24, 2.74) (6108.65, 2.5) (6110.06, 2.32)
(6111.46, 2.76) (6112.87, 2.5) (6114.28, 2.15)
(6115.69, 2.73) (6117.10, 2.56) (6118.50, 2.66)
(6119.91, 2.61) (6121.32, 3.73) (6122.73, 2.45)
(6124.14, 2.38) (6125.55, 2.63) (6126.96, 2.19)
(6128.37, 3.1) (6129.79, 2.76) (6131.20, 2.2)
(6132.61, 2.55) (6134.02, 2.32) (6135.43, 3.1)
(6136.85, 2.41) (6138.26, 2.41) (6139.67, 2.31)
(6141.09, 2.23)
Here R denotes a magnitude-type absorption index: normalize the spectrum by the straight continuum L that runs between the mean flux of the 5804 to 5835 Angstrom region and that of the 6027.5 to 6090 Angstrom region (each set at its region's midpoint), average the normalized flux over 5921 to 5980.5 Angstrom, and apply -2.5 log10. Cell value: 0.07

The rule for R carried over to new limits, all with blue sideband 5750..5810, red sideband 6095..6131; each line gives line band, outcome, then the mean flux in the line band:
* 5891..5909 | 0.101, 2.31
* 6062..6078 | -0.062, 2.7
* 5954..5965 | 0.063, 2.4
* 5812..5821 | -0.180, 2.99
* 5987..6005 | -0.076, 2.73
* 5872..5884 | 0.067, 2.39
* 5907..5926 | 0.050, 2.43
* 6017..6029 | 0.042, 2.45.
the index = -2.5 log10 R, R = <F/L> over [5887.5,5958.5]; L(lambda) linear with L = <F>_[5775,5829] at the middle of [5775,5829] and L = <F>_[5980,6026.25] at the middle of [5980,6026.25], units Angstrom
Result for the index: 0.07 mag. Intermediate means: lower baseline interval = 2.6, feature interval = 2.44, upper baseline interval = 2.62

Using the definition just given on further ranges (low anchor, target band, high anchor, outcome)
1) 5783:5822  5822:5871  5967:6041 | 0.09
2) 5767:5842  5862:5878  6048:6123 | 0.09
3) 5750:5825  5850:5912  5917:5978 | 0.08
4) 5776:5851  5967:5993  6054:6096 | 0.04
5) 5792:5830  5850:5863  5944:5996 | 0.09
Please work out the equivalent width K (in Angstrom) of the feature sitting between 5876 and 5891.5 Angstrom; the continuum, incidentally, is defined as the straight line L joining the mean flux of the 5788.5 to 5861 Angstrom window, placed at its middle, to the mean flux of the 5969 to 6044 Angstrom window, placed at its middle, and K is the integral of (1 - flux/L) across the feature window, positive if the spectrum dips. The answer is 1.9 Angstrom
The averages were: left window 2.6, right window 2.53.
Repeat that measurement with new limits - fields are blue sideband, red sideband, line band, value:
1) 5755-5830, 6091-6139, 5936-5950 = -0.3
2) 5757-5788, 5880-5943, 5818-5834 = -2.4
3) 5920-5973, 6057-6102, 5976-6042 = -1.2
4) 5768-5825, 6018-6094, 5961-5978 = 1.0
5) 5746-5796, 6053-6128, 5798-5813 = -0.8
